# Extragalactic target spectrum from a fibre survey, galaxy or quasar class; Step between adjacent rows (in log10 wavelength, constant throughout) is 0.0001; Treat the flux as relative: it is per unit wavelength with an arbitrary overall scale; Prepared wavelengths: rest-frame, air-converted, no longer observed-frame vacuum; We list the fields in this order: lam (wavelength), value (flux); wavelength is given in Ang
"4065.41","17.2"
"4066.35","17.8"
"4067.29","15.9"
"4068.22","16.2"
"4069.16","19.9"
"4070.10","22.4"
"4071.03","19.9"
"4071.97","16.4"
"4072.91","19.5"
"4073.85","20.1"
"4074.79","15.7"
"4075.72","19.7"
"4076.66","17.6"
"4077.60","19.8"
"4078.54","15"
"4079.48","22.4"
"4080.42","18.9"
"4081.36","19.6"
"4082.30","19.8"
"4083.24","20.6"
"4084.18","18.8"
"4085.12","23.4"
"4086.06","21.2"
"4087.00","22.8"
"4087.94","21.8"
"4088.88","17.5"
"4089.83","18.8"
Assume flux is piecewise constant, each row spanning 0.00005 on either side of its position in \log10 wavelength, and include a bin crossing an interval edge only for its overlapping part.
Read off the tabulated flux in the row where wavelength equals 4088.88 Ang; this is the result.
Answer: 17.5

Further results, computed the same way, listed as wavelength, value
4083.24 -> 20.6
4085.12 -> 23.4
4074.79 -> 15.7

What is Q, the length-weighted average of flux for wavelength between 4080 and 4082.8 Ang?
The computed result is 19.5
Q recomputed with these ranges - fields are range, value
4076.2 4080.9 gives 18.7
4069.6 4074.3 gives 19.6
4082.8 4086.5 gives 21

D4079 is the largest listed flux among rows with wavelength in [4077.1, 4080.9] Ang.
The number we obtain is 22.4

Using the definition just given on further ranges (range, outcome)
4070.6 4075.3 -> 20.1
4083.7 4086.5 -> 23.4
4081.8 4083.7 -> 20.6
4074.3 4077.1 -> 19.7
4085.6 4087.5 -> 22.8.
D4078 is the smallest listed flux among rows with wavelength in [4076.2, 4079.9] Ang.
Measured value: 15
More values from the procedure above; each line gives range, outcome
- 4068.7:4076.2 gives 15.7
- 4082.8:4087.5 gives 18.8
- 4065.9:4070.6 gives 15.9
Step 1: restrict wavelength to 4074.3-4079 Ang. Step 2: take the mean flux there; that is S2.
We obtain 17.6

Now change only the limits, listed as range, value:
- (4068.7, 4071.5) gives 20.8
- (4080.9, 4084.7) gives 19.8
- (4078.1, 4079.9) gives 18.7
